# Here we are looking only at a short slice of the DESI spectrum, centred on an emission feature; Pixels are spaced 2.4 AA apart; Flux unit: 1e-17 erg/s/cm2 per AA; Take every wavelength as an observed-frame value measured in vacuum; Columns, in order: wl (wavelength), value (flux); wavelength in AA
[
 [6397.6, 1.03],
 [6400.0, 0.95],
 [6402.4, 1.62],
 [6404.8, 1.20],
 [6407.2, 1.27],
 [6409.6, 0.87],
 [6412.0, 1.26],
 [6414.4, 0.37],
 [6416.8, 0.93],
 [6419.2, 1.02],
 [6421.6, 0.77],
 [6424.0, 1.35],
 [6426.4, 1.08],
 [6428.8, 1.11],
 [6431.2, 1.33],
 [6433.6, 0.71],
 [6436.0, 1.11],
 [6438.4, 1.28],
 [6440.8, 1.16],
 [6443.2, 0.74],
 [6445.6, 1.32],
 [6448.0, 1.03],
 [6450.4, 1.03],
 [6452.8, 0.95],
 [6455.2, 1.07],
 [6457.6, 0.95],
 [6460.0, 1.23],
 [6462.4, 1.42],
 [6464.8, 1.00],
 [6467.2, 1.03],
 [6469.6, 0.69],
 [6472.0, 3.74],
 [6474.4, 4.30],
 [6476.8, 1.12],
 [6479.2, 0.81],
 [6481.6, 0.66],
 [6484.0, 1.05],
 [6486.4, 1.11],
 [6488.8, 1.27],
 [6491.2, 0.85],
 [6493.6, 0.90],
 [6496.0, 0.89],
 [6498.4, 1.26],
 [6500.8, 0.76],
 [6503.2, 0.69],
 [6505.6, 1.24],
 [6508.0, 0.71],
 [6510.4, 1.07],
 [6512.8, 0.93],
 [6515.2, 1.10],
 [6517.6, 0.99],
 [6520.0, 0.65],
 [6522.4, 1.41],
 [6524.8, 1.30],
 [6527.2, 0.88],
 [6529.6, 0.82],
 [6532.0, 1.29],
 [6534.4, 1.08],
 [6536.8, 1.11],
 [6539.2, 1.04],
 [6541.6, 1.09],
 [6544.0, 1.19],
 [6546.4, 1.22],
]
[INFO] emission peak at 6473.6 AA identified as Hbeta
